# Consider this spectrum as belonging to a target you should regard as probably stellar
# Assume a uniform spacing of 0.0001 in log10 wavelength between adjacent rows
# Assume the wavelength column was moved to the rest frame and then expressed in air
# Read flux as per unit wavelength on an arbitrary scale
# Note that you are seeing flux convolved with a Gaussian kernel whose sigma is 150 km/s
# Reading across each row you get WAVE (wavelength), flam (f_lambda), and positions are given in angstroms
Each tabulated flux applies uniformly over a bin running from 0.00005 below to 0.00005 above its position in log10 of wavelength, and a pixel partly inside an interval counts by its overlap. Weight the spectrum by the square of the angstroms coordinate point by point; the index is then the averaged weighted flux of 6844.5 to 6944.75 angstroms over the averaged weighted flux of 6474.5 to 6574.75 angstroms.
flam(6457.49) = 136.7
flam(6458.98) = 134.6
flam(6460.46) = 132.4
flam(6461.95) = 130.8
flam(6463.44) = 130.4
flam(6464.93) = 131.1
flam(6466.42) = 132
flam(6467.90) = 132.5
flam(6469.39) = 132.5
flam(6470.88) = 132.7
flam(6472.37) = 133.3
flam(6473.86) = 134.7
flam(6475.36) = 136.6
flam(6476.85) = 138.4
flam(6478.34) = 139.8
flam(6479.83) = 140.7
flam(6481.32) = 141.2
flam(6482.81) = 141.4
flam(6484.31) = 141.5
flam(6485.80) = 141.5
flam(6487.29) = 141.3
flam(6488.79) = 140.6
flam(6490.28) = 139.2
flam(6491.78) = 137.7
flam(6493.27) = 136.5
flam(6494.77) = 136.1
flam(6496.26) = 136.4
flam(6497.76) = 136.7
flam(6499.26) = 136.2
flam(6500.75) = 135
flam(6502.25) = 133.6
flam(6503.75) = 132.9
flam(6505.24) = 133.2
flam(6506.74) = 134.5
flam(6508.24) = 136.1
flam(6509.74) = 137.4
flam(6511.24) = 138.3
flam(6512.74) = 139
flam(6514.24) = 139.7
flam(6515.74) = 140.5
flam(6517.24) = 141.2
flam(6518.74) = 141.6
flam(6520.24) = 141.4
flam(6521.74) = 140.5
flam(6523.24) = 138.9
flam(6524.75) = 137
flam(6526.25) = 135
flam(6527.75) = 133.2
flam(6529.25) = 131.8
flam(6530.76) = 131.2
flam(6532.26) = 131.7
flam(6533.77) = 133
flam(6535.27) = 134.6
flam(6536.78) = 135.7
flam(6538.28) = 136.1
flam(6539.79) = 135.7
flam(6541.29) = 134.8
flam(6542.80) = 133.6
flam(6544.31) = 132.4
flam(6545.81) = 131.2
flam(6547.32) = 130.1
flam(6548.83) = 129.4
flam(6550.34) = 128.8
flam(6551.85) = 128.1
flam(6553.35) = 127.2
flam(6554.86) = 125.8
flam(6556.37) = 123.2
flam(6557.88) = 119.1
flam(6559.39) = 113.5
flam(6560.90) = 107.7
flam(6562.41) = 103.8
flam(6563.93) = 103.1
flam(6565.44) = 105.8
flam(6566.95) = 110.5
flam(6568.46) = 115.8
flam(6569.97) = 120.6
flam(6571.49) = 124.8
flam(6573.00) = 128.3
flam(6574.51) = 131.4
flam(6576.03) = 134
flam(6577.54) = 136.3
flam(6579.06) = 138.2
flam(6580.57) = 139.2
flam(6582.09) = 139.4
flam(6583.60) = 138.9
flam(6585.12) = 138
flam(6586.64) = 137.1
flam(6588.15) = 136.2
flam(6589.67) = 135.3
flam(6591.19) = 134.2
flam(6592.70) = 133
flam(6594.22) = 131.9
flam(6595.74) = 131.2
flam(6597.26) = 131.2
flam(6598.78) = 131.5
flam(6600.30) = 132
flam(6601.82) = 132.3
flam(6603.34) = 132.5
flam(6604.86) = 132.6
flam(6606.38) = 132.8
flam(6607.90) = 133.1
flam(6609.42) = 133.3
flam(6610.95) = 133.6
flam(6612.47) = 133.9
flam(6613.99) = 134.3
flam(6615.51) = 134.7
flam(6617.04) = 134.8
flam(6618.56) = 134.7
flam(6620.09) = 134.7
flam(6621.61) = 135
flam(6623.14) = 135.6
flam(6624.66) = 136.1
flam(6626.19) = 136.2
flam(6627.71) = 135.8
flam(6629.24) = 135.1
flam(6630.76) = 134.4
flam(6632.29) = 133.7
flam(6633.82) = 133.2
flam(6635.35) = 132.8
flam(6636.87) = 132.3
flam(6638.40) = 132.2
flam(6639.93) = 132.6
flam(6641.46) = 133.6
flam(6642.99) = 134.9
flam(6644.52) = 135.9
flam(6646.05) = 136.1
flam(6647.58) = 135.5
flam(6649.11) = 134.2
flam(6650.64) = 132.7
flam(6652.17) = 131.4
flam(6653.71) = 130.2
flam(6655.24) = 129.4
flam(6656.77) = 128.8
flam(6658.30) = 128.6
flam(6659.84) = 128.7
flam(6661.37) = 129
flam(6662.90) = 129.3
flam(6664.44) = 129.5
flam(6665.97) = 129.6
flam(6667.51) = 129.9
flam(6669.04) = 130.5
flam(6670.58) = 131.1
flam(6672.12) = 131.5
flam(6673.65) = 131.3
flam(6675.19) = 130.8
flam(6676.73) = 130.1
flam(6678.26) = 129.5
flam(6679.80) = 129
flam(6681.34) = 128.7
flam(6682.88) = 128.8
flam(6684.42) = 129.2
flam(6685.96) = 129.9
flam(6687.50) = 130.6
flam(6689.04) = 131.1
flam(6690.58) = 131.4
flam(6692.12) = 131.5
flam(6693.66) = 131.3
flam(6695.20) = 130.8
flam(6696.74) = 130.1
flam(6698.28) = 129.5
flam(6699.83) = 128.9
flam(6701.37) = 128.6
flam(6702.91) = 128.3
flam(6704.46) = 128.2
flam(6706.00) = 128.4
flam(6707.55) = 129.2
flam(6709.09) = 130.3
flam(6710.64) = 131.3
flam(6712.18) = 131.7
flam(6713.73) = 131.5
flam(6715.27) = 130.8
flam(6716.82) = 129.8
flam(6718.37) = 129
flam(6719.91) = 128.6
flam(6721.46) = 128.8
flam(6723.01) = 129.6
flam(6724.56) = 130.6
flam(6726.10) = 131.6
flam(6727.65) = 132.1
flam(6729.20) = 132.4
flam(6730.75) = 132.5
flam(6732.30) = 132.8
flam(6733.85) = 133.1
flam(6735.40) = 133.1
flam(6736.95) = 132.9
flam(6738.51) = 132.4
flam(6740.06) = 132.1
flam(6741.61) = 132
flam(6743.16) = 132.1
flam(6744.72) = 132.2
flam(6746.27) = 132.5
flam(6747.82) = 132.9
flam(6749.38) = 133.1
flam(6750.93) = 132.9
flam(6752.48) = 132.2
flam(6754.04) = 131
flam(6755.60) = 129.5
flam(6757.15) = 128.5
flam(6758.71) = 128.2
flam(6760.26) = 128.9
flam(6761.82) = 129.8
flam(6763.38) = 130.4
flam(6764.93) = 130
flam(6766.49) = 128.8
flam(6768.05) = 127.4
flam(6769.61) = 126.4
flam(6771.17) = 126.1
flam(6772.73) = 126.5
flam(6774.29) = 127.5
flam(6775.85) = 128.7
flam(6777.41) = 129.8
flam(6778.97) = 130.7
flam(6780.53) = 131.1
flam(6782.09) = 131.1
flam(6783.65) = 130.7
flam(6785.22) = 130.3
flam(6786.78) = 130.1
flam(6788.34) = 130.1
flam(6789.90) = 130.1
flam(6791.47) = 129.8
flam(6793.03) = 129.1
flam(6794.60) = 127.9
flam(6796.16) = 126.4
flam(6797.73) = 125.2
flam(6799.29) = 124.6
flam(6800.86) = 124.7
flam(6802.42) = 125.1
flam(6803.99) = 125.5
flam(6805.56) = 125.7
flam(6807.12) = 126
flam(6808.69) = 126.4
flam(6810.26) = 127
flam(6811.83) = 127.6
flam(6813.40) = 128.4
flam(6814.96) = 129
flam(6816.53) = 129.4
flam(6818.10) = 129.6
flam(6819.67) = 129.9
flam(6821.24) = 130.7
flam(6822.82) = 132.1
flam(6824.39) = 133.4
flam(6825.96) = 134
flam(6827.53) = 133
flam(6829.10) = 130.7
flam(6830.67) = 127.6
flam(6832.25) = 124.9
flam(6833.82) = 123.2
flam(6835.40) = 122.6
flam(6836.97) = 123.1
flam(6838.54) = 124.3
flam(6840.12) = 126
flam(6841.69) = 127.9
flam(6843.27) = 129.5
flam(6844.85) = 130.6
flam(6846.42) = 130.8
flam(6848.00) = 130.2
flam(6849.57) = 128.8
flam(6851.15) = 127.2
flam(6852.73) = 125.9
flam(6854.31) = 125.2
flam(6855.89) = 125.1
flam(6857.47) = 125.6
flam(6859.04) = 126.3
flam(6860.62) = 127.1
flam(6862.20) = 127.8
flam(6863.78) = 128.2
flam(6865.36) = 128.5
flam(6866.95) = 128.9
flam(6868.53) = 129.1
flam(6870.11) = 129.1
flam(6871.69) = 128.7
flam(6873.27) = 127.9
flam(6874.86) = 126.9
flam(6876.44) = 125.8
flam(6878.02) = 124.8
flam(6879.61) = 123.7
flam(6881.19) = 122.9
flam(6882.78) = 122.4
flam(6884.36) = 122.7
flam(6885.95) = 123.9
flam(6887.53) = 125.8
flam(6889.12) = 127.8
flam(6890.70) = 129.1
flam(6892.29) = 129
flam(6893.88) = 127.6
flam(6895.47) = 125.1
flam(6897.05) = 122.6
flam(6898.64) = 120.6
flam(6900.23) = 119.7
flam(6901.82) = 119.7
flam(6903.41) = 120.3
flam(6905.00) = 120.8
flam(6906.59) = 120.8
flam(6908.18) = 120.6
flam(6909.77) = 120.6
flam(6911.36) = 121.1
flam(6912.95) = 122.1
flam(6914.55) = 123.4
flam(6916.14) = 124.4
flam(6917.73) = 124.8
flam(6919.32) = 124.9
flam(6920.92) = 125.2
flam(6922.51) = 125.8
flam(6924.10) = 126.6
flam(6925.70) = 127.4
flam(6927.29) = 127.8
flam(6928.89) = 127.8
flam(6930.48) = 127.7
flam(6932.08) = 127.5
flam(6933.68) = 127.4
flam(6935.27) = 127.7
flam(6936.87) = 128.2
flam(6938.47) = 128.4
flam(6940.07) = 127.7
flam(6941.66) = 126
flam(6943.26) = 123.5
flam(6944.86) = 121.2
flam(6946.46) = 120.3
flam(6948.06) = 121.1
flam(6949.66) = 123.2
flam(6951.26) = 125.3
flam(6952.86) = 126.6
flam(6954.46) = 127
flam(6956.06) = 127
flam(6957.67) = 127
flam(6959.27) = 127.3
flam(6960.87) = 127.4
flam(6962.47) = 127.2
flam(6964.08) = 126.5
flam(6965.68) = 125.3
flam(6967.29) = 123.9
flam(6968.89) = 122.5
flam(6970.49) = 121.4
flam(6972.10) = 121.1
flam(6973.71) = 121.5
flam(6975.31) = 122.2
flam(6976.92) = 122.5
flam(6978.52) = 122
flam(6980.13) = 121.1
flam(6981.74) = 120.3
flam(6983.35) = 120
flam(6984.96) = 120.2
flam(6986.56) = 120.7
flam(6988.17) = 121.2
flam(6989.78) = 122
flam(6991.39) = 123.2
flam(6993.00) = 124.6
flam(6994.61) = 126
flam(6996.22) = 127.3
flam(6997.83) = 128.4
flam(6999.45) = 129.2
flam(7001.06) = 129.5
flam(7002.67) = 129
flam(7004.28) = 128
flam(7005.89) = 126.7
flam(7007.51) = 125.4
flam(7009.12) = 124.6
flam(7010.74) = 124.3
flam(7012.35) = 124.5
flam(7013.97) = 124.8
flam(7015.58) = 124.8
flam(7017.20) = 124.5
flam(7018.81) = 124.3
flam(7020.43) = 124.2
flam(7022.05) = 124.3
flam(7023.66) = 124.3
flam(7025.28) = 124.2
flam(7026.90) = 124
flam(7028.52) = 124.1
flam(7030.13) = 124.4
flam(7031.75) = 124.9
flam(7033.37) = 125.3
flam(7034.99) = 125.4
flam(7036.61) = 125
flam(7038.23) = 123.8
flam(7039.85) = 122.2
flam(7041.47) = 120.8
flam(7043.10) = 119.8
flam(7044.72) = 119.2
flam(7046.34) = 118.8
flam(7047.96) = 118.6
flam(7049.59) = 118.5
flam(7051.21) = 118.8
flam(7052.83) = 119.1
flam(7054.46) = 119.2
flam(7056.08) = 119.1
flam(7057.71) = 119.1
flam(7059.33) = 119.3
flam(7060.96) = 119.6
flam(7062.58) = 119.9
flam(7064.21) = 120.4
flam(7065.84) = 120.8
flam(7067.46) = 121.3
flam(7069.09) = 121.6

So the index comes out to 1.06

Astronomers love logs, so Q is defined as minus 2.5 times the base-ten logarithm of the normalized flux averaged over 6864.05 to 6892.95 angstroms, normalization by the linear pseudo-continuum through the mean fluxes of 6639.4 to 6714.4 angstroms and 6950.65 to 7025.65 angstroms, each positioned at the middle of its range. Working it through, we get 0.00 mag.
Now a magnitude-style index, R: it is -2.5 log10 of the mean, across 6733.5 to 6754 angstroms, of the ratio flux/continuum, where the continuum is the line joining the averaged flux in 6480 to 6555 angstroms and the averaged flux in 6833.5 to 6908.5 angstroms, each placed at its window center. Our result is -0.03 mag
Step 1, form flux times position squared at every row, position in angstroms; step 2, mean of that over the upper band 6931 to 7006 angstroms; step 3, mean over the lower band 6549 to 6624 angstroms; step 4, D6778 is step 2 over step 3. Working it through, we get 1.08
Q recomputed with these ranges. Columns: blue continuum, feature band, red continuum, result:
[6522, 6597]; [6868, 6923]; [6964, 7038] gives 0.01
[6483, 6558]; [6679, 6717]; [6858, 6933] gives 0.00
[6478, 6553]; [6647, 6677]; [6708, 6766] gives 0.02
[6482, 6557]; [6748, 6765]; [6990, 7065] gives -0.01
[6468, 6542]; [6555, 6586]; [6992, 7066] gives 0.10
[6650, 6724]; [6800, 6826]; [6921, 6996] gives -0.01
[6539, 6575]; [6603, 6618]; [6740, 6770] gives -0.07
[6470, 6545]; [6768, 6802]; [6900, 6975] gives 0.00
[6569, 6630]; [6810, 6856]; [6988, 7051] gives 0.00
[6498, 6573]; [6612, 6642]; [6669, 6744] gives -0.03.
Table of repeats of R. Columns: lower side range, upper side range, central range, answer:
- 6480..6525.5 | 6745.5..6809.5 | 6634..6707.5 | 0.01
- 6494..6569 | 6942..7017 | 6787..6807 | 0.00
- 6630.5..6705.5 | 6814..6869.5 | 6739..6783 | -0.01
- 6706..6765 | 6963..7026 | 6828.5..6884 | 0.01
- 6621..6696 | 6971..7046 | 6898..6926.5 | 0.03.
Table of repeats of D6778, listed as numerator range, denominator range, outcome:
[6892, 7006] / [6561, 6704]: 1.04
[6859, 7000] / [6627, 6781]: 1.02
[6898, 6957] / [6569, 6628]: 1.02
